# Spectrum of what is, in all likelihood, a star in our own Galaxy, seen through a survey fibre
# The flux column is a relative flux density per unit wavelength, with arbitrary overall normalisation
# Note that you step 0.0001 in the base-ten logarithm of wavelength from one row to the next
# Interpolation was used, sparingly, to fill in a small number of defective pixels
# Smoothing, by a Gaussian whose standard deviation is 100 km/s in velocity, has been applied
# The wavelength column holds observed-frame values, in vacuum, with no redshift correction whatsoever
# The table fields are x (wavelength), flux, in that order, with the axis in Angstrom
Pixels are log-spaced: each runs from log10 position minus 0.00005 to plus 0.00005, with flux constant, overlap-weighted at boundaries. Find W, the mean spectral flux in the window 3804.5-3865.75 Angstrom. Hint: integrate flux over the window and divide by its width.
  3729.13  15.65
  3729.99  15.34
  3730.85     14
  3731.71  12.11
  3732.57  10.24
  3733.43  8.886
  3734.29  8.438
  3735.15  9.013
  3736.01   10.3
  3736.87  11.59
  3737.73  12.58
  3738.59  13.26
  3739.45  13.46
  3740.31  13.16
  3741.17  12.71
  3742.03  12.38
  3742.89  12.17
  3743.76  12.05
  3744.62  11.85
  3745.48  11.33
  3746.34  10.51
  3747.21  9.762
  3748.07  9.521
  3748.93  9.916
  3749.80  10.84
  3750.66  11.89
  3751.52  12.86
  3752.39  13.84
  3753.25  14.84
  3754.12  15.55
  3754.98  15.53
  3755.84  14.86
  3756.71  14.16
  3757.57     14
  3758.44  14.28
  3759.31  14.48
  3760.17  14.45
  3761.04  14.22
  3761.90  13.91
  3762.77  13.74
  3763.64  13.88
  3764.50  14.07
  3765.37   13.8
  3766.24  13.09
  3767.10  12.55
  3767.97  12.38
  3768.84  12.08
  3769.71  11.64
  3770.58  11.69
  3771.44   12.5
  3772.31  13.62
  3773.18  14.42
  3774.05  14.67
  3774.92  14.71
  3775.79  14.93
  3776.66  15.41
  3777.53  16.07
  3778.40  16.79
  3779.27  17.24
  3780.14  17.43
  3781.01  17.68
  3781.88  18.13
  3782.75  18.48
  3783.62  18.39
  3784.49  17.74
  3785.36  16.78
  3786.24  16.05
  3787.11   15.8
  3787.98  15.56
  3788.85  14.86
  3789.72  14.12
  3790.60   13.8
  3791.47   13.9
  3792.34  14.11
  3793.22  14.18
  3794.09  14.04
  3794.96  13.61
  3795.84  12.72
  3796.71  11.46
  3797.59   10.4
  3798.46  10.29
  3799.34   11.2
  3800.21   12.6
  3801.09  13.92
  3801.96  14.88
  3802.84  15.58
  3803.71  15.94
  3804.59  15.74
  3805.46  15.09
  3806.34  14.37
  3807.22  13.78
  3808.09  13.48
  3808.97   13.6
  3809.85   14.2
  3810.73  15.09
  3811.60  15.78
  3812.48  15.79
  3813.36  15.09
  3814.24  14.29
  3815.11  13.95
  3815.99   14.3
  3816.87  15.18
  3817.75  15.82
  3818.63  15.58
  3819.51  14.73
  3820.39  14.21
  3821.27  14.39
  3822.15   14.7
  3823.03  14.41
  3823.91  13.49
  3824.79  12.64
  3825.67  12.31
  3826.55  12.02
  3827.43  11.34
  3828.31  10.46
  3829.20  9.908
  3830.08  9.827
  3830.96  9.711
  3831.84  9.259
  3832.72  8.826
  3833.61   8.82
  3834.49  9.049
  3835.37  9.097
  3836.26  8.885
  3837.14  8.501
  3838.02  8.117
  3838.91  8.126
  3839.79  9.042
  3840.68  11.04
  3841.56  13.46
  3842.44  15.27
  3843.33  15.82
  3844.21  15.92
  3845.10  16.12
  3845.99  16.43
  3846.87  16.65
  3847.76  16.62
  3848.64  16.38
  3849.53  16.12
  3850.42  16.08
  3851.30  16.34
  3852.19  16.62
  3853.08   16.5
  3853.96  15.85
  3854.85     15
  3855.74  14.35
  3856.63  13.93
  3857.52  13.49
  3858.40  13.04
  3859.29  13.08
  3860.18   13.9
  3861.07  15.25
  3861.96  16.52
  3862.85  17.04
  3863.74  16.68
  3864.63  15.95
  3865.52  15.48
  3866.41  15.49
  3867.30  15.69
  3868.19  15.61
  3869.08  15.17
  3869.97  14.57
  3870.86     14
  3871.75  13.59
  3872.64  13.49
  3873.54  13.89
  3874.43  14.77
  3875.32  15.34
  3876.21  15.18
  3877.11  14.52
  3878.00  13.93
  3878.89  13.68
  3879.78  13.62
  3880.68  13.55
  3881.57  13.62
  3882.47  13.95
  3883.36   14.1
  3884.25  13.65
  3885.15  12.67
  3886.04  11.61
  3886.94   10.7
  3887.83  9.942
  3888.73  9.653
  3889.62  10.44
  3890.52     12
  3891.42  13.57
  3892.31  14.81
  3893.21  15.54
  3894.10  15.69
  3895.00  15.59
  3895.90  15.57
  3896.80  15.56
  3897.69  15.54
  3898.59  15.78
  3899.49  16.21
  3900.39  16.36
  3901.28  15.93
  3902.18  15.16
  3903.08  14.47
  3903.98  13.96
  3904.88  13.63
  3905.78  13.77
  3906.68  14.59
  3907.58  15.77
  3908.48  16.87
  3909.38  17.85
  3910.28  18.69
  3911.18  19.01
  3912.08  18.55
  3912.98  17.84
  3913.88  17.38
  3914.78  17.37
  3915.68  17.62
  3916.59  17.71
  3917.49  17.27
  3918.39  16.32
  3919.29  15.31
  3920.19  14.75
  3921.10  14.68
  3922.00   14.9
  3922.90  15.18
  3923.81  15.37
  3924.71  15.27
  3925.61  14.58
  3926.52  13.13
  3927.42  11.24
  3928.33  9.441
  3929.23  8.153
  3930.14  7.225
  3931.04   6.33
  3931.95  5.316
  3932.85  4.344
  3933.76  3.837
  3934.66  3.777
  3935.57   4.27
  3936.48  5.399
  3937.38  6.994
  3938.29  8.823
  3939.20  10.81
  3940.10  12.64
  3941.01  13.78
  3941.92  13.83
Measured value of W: 13.7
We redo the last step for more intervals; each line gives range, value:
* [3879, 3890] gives 12.3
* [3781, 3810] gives 14.6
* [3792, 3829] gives 13.8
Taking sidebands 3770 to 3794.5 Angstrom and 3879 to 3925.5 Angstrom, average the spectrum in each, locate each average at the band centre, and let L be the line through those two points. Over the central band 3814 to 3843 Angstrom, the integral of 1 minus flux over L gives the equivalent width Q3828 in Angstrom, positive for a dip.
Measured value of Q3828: 6.5 Angstrom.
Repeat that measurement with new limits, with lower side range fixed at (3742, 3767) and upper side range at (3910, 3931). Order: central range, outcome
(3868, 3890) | 1.56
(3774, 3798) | -3.52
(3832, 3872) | 0.61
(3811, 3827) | -0.73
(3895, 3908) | -0.45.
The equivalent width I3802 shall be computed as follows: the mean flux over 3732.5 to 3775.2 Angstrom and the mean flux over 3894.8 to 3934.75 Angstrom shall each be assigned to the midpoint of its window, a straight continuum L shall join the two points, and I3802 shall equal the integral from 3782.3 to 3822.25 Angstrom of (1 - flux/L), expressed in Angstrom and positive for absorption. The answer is -4.4 Angstrom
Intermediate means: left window 12.7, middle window 14.6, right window 14.1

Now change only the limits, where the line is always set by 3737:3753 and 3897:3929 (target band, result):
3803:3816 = -1.4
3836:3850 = 0.7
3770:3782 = -2.5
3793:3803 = 0.2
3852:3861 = -0.1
